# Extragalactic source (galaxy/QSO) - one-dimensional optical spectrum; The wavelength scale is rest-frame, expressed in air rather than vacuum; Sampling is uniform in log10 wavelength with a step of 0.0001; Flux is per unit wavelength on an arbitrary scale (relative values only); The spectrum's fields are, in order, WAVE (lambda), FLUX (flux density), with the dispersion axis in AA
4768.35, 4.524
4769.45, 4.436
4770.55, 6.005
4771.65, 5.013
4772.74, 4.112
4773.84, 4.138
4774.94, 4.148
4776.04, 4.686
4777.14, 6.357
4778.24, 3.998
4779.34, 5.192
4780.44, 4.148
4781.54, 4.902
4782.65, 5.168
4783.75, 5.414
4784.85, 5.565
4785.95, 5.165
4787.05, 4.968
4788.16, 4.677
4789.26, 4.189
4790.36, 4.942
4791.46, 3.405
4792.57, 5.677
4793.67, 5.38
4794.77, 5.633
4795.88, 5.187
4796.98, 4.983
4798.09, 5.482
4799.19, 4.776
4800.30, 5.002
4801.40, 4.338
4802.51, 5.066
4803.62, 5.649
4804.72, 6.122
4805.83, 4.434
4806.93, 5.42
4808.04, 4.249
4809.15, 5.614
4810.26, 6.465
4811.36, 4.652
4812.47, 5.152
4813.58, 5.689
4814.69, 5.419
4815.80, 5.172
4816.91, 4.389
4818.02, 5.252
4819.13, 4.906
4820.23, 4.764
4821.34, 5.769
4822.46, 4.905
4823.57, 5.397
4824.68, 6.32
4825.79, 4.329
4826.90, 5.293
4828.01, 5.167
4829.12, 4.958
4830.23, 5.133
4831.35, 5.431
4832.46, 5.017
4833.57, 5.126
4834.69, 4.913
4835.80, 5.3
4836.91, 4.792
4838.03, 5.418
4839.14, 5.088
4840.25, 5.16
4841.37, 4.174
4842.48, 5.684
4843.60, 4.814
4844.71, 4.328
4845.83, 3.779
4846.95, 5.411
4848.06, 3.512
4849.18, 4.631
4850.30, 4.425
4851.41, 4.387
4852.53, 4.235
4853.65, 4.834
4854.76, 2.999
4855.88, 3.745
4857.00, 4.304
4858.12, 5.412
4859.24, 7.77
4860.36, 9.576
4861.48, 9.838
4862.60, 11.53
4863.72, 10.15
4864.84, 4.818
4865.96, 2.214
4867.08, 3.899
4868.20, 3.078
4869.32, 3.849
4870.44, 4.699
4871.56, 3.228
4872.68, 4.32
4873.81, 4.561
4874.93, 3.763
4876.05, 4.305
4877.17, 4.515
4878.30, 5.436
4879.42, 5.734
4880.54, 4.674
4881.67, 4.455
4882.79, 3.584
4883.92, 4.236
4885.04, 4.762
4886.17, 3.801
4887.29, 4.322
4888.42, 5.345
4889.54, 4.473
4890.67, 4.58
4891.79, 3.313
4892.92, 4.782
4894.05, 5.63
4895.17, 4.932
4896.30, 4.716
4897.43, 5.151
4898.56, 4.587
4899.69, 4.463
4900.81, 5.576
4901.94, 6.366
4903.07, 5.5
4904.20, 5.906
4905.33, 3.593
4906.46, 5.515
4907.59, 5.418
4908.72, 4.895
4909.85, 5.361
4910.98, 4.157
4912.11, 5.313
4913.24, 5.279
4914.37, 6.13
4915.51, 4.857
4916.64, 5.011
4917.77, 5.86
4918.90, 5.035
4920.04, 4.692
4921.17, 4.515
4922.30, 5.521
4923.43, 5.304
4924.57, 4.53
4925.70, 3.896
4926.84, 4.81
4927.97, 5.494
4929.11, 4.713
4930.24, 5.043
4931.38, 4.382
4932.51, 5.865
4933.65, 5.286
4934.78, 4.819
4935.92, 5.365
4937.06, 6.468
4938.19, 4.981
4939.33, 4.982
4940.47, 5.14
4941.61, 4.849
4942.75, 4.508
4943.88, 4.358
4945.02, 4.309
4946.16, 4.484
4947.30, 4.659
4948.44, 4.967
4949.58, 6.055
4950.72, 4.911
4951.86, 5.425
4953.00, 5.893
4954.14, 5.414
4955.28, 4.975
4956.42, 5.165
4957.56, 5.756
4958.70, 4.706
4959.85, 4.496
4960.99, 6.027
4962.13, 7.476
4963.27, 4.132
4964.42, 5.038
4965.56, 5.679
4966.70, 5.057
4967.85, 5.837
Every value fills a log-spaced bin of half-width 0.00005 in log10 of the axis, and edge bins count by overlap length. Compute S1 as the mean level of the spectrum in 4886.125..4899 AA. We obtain 4.67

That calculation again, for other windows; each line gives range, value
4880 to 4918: 4.89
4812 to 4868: 5.28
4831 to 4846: 4.95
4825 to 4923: 5.01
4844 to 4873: 5.2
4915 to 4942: 5.06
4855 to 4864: 7.54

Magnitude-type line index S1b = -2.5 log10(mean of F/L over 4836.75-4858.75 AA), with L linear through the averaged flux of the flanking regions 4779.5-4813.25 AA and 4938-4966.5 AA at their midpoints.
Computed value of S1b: 0.12 mag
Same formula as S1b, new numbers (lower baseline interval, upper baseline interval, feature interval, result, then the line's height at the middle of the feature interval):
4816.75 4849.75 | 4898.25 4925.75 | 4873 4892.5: 0.14 mag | 5.07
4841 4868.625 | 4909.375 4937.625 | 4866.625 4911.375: 0.13 mag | 5.24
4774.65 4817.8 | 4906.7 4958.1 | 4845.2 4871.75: -0.05 mag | 5.07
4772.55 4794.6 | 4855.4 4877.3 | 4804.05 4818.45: -0.04 mag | 5.06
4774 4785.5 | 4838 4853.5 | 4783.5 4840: -0.08 mag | 4.78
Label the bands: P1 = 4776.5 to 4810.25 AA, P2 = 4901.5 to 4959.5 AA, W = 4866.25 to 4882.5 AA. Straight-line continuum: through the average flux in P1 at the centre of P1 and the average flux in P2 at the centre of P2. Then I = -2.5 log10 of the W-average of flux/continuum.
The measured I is 0.19 mag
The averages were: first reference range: 5.06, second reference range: 5.1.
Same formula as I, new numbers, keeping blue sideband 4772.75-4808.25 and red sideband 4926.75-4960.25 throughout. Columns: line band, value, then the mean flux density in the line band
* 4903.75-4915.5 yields -0.02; 5.13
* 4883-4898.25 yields 0.10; 4.59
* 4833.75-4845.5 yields 0.01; 4.95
